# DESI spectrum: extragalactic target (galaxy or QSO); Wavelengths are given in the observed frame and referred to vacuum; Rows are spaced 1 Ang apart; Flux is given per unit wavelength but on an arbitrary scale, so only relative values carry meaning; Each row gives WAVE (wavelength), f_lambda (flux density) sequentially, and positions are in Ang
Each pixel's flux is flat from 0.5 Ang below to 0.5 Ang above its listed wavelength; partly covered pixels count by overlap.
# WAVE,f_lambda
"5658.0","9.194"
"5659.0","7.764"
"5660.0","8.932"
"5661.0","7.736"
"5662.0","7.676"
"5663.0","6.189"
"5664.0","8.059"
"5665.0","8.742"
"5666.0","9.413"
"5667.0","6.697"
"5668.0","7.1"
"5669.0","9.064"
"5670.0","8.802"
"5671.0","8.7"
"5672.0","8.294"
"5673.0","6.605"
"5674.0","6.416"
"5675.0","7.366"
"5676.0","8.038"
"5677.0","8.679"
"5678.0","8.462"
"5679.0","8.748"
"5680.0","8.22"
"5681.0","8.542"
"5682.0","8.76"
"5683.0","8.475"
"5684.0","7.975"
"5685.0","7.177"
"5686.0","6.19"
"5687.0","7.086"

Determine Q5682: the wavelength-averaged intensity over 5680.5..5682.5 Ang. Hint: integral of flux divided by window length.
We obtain 8.65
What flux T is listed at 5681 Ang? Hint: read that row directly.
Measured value 8.542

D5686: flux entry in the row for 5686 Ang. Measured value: 6.19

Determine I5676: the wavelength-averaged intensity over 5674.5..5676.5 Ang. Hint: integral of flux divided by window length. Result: 7.7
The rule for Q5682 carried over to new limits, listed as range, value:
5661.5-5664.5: 7.31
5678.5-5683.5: 8.55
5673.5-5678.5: 7.79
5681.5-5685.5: 8.1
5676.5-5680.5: 8.53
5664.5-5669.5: 8.2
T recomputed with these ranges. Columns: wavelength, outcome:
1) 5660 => 8.932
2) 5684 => 7.975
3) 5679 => 8.748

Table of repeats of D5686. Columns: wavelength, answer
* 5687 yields 7.086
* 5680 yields 8.22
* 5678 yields 8.462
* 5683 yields 8.475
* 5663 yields 6.189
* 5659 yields 7.764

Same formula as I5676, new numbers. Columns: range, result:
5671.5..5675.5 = 7.17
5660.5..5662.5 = 7.71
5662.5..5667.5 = 7.82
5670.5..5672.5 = 8.5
